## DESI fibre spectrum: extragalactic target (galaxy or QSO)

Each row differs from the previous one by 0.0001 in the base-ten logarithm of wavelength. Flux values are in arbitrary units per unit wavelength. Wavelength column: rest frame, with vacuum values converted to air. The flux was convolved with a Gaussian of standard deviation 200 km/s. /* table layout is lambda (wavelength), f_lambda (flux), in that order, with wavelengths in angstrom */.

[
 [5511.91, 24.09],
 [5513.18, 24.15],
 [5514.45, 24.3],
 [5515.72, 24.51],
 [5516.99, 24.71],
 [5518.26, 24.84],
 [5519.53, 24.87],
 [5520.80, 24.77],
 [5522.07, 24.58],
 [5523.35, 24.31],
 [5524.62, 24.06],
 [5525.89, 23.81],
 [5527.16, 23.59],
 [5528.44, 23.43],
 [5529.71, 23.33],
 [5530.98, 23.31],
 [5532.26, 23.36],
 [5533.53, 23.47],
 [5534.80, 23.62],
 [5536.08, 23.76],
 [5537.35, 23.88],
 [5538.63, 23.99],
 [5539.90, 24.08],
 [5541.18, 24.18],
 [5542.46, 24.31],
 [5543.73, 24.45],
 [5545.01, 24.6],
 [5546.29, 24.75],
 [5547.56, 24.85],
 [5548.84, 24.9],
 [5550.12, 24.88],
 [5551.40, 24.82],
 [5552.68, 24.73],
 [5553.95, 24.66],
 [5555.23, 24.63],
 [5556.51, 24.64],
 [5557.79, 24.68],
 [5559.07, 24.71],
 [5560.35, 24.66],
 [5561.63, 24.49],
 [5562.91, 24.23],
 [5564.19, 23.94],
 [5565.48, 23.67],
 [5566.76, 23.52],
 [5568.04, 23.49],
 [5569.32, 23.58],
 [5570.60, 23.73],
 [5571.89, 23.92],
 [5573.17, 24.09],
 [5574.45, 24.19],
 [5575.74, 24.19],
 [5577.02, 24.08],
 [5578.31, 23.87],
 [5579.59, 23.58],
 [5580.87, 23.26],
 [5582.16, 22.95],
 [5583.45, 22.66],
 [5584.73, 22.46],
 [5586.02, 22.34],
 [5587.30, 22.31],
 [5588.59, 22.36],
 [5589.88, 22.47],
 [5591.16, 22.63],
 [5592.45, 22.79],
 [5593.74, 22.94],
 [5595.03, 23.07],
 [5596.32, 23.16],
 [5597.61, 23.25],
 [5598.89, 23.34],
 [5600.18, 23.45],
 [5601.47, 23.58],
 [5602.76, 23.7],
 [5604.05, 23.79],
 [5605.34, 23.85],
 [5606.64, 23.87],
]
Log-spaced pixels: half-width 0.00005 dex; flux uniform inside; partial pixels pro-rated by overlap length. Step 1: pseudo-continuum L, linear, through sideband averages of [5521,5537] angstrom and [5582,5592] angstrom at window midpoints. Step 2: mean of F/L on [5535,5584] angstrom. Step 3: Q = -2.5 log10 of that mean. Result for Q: -0.05 mag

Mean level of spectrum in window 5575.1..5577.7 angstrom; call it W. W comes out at 24.1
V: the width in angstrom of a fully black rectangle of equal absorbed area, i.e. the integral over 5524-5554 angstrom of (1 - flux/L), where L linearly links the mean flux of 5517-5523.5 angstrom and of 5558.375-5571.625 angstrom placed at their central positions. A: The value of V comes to 0.35 angstrom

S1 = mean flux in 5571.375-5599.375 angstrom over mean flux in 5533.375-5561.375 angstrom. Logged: 0.95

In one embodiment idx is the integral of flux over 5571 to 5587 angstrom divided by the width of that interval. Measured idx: 23.4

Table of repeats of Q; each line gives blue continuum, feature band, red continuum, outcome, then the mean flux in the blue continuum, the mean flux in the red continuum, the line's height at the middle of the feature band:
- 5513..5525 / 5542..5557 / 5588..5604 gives -0.033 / 24.5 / 23.1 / 24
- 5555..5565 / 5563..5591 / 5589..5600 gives 0.017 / 24.5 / 23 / 23.7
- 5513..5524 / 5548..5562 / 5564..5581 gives -0.029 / 24.6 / 23.8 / 24.1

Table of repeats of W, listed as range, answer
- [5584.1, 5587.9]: 22.4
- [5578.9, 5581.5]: 23.5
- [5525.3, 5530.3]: 23.5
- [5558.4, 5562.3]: 24.6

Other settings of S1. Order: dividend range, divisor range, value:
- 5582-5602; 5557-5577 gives 0.95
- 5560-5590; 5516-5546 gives 0.98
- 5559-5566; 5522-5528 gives 1.01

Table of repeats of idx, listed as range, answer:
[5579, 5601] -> 22.9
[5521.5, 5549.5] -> 24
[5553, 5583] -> 24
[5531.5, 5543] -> 23.8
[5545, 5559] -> 24.7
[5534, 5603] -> 23.8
